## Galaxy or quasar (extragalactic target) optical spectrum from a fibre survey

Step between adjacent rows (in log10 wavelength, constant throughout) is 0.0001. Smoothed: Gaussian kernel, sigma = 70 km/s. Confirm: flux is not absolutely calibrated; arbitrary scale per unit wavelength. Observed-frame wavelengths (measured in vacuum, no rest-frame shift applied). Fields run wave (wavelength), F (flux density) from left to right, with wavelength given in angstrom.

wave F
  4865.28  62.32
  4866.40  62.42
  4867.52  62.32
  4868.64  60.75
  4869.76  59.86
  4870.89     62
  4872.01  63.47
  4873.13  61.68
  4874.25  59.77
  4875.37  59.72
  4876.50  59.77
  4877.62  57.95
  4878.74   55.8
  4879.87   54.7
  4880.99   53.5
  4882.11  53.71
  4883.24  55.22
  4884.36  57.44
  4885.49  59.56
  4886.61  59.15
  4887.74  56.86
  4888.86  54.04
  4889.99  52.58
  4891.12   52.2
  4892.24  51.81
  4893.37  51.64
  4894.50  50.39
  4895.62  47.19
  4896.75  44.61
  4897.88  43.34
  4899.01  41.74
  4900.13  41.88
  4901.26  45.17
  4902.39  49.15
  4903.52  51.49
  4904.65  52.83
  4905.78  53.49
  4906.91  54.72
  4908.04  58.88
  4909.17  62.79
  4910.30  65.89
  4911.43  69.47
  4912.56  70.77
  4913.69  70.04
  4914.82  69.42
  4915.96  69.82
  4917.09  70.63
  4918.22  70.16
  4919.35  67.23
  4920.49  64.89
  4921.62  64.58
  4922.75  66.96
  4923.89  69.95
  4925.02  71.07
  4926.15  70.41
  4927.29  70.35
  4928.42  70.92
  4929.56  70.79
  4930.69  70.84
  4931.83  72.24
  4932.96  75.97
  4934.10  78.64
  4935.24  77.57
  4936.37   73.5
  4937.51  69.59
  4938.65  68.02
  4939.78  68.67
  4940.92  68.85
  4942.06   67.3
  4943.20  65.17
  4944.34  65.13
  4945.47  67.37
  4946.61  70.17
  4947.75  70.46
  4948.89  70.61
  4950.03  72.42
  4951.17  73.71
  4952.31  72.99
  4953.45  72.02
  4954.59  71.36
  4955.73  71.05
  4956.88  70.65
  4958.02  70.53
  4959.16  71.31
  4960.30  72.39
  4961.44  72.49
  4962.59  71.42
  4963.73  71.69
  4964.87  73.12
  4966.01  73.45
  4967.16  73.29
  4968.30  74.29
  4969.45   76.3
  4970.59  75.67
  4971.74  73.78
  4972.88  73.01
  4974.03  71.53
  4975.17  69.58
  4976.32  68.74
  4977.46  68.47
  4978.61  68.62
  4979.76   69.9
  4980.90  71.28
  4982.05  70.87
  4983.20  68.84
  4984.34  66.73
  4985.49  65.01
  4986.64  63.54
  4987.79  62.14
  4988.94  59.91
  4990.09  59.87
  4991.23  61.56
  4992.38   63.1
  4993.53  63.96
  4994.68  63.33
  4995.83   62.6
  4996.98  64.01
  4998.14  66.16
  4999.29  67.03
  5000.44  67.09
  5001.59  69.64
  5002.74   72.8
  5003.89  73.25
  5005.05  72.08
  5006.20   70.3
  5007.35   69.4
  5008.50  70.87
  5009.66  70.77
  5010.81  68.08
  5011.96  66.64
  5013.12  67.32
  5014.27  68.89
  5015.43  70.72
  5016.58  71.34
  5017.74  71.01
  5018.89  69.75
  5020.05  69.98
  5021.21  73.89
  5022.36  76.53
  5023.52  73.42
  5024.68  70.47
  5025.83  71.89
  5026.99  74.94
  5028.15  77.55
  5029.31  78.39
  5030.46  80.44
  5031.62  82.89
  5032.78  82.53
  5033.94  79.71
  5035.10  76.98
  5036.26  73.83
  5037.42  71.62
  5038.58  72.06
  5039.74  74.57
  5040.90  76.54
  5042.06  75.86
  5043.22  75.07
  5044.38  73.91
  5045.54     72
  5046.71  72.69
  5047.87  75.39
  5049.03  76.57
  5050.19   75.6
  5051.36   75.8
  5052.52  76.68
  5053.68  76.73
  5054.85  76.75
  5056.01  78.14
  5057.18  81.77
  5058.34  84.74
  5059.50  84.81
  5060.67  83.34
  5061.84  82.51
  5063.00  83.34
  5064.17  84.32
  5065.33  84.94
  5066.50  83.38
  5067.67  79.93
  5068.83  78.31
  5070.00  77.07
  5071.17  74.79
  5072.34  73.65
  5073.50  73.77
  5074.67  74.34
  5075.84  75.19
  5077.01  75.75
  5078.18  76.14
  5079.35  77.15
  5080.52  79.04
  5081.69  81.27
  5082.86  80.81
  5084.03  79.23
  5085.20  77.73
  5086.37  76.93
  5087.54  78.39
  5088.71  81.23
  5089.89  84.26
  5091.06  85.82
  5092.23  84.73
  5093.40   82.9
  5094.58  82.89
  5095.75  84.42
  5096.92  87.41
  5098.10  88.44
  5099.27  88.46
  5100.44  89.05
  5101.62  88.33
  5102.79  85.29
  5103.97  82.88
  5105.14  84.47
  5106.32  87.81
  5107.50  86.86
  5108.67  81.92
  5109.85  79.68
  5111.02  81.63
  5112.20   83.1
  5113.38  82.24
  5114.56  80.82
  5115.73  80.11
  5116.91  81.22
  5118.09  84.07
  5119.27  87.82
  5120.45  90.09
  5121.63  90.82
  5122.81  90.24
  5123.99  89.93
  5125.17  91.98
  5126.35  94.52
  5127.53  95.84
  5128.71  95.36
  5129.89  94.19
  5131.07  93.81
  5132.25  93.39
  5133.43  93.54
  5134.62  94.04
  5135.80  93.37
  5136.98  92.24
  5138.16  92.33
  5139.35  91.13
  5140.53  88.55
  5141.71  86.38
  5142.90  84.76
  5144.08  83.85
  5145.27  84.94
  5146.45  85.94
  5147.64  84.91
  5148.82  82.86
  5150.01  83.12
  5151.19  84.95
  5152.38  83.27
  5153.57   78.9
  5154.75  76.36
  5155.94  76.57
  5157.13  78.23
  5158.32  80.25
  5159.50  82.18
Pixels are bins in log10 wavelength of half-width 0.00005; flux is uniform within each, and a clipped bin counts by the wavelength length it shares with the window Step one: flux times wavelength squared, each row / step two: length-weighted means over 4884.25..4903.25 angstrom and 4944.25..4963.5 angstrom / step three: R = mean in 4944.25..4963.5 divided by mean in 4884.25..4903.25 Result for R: 1.4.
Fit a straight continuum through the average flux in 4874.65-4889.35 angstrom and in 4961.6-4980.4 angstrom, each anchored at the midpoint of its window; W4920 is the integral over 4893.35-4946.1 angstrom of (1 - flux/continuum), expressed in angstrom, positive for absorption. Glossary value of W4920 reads -0.1 angstrom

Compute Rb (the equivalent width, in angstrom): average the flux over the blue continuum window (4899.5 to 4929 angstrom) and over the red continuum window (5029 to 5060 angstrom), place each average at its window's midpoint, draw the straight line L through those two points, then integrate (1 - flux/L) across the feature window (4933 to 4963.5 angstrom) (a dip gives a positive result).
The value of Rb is -1.9 angstrom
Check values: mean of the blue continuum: 63.2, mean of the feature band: 71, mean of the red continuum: 77.1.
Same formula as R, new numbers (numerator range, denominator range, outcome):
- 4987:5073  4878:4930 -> 1.31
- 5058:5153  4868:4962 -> 1.44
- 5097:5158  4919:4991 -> 1.32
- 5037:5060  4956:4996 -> 1.14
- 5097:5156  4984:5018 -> 1.37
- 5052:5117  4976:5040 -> 1.20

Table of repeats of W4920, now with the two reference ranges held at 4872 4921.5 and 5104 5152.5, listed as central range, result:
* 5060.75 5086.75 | 0.5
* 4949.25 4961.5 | -1.3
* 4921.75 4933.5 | -1.8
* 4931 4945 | -1.9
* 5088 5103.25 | -0.4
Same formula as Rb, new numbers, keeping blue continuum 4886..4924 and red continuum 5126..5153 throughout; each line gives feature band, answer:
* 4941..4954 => -1.29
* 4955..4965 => -0.99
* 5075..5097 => 0.48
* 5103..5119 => 0.47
